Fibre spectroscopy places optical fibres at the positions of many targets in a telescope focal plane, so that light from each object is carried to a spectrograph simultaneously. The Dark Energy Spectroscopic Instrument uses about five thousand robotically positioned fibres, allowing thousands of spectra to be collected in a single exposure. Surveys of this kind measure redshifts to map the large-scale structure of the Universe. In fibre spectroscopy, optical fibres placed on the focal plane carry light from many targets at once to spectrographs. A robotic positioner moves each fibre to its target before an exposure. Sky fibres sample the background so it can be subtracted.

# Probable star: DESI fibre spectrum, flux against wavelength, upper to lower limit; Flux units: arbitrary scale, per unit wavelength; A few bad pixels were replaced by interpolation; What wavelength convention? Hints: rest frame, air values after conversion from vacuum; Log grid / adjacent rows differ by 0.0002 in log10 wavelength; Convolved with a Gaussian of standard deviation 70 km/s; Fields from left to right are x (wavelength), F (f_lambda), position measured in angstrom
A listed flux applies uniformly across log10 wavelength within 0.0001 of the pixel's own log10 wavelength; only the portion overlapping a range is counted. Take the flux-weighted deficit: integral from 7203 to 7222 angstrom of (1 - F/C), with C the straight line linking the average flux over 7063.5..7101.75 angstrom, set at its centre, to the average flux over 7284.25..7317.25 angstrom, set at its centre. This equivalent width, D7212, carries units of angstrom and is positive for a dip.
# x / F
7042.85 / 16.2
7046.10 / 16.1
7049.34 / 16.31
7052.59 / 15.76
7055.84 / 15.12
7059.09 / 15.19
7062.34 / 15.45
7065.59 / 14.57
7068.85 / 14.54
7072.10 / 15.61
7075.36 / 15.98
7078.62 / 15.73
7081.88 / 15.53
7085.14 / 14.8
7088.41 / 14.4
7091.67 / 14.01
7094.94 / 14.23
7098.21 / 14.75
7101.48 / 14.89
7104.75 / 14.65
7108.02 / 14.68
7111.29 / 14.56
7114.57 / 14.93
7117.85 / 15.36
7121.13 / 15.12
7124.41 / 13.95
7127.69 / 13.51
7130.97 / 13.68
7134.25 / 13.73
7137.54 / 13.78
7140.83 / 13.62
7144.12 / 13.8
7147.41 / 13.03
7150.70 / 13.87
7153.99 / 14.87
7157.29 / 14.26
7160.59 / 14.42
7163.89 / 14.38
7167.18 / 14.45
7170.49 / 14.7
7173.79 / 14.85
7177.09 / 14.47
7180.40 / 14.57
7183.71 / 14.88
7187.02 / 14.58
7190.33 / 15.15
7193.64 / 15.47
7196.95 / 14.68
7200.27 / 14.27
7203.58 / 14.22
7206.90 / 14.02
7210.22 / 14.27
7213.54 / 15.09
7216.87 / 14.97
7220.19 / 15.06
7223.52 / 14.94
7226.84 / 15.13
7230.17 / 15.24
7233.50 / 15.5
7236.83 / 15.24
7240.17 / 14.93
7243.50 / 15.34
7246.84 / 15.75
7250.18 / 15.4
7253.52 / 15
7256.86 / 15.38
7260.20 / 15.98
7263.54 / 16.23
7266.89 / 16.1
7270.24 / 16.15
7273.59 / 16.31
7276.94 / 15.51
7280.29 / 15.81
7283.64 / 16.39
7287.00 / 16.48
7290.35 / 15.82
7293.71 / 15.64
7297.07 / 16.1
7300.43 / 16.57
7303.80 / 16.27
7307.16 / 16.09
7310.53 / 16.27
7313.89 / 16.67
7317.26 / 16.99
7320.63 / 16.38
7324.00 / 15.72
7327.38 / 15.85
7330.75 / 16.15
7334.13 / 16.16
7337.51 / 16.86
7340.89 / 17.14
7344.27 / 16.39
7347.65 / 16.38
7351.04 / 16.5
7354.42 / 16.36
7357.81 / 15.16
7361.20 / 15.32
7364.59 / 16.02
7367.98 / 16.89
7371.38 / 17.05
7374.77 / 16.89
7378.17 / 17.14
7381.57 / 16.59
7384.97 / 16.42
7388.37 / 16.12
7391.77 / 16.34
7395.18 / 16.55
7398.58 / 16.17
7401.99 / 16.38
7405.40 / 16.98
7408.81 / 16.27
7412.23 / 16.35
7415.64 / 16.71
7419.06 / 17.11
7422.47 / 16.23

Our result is 1.32 angstrom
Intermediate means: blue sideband 14.9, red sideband 16.3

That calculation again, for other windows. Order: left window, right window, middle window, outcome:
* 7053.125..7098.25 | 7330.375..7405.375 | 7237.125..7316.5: 0.3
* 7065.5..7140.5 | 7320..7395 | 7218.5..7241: 0.5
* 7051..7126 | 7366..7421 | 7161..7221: 3.3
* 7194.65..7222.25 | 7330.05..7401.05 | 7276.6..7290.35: -0.5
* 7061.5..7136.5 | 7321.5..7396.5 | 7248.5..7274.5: -0.1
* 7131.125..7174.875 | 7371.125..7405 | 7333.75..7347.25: -0.5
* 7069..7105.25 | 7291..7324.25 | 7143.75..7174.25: 2.2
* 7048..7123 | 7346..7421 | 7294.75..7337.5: -0.4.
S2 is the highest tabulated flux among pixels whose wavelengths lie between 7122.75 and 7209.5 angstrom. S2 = 15.47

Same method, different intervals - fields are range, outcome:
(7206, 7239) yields 15.5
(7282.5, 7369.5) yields 17.14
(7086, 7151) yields 15.36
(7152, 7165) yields 14.87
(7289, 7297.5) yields 16.1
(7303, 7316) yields 16.67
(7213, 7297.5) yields 16.48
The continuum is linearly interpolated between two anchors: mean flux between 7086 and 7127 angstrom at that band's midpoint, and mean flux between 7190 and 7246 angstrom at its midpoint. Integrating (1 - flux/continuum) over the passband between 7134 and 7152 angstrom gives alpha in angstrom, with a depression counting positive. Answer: 1.3 angstrom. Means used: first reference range 14.6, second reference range 14.9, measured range 13.6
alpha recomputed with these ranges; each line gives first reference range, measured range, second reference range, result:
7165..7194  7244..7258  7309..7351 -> 0.15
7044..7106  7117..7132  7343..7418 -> 1.03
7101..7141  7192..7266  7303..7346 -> 1.57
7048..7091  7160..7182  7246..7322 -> 1.53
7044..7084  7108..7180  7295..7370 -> 6.67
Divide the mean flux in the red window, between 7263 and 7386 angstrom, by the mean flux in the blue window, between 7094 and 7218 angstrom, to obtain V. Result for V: 1.1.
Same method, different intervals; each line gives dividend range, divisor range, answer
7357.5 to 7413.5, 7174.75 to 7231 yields 1.11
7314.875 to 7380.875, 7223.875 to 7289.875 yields 1.05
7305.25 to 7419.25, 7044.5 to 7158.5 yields 1.12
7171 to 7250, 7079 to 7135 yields 1.02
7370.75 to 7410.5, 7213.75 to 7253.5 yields 1.09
